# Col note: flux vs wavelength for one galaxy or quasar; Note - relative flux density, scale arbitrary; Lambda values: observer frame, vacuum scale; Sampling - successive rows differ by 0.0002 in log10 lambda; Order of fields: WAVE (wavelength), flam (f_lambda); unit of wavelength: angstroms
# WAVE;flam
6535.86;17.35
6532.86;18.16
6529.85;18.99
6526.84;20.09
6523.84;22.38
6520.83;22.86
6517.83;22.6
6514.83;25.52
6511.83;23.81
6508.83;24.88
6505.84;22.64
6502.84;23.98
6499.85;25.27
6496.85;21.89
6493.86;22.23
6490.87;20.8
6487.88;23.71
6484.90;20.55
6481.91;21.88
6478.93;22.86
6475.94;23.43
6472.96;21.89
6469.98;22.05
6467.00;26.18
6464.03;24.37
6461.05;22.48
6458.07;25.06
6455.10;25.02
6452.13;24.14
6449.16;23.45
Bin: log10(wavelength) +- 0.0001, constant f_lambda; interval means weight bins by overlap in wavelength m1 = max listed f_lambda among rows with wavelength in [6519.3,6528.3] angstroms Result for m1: 22.86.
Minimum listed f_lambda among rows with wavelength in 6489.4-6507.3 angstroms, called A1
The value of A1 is 20.8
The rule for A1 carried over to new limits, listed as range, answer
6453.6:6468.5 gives 22.48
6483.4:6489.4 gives 20.55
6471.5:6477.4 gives 21.89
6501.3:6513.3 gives 22.64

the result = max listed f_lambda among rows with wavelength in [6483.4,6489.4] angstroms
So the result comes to 23.71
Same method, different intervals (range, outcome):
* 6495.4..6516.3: 25.52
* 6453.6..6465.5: 25.06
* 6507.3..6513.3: 24.88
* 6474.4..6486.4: 23.43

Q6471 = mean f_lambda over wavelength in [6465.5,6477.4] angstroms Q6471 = 23.4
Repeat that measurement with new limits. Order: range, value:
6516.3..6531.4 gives 21.4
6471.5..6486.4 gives 22.1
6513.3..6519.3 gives 24.1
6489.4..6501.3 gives 22.5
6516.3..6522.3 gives 22.8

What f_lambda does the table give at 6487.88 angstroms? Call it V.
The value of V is 23.71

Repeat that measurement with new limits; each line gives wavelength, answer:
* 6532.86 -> 18.16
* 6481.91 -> 21.88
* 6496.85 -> 21.89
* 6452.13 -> 24.14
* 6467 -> 26.18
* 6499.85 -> 25.27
